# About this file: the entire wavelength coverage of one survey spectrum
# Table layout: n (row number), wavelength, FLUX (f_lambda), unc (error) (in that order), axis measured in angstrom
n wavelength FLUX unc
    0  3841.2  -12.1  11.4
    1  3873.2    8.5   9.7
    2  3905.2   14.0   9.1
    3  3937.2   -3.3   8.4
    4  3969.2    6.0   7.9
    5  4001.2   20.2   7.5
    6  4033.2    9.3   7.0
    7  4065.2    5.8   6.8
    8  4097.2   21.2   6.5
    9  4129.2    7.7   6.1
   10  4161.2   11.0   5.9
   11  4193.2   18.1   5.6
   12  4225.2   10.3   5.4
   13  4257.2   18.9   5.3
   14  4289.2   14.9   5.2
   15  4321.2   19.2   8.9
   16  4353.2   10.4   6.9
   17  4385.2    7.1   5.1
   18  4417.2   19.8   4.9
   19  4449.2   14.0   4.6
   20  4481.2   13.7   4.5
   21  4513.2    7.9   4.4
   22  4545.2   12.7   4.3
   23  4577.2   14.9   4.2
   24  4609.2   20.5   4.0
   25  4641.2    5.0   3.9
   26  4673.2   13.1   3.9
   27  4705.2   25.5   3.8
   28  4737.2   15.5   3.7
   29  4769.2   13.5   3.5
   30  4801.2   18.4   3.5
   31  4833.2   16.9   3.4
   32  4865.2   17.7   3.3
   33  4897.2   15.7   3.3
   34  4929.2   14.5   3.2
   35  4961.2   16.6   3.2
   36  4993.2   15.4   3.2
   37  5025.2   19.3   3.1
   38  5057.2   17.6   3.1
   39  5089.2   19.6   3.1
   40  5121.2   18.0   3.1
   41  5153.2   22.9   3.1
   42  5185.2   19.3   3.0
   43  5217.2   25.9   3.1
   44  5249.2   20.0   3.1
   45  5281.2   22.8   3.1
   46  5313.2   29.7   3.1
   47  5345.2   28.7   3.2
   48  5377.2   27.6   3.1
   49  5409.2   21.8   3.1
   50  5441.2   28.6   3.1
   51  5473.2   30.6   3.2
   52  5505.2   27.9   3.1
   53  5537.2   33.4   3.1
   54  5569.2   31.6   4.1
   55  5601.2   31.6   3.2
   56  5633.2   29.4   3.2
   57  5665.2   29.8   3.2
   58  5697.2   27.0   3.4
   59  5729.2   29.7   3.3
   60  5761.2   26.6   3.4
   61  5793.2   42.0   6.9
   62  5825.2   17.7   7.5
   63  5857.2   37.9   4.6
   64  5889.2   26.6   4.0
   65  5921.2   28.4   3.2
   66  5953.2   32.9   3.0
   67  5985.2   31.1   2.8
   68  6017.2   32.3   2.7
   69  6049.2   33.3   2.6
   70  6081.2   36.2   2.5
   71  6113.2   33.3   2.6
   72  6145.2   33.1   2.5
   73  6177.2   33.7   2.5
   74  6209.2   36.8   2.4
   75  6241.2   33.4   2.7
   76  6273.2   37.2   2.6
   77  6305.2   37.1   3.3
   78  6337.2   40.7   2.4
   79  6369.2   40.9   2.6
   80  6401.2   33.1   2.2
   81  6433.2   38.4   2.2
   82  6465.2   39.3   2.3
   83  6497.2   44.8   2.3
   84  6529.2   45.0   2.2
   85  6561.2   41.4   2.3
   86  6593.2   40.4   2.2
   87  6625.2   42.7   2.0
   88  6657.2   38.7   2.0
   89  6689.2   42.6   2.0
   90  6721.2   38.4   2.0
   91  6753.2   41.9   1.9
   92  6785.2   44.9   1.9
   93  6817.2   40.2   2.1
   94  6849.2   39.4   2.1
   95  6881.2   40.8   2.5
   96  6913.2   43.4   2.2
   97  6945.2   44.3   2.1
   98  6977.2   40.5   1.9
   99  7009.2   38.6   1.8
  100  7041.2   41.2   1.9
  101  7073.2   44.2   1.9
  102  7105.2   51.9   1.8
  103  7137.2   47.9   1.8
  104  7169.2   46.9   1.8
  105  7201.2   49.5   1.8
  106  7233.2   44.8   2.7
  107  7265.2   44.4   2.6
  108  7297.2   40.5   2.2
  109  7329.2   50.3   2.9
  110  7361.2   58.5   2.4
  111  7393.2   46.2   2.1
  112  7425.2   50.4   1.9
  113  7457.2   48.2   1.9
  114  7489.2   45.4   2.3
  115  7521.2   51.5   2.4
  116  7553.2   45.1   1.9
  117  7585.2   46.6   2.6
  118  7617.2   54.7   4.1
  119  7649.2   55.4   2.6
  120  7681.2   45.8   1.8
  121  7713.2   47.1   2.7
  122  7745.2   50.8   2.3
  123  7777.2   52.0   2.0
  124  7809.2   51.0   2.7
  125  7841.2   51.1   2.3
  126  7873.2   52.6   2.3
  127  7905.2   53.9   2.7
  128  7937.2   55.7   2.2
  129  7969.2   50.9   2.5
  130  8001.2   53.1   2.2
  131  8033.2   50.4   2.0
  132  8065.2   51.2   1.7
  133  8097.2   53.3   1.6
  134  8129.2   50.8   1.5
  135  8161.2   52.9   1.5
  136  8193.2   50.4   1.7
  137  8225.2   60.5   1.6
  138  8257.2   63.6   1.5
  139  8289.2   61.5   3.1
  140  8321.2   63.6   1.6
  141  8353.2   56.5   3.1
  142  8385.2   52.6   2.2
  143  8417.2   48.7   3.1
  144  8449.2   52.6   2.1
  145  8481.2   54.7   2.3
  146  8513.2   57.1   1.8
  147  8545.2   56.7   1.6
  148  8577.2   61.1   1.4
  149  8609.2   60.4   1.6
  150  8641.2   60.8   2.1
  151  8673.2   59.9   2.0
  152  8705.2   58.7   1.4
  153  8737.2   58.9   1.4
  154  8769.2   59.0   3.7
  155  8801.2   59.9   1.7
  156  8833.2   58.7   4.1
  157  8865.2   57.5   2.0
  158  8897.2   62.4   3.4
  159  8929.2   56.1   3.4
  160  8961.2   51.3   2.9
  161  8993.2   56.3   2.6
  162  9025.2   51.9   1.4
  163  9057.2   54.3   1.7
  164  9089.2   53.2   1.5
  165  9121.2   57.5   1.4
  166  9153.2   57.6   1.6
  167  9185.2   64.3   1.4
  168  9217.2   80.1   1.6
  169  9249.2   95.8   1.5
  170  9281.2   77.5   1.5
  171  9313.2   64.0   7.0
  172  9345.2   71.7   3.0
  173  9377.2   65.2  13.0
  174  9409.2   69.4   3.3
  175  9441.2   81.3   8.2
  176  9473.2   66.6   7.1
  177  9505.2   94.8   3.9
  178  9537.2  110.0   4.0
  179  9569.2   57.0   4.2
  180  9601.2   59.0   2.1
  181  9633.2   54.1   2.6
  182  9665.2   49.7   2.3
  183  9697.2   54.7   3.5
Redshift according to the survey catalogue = 0.90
